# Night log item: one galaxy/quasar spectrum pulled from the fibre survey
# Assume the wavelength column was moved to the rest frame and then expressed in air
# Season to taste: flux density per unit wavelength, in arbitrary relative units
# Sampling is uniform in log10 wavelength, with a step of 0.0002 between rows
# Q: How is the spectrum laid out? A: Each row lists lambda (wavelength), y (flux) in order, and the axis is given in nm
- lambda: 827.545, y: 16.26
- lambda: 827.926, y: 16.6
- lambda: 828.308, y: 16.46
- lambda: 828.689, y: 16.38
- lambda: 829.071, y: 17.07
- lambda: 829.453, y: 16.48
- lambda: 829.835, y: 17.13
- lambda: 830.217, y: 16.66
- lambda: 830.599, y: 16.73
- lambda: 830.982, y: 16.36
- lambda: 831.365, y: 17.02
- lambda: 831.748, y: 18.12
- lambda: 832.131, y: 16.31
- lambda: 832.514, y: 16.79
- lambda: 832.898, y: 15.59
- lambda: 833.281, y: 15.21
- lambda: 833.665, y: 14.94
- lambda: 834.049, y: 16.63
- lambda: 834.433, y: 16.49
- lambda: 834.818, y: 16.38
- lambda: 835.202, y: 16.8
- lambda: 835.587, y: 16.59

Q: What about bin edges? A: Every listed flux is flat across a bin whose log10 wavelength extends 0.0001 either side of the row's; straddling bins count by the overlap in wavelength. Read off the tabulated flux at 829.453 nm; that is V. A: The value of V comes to 16.48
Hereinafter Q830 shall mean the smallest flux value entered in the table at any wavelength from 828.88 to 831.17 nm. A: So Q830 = 16.36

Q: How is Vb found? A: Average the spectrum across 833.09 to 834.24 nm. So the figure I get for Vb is 15.6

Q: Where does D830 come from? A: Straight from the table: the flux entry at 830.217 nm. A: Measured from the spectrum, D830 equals 16.66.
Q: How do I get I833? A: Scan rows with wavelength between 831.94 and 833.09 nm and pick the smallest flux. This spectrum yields 15.59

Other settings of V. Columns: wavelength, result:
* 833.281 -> 15.21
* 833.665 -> 14.94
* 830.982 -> 16.36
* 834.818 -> 16.38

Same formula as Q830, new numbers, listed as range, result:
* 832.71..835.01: 14.94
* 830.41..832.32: 16.31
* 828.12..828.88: 16.38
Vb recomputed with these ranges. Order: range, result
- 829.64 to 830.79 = 16.8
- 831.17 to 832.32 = 17.1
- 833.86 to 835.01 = 16.5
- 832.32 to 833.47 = 15.9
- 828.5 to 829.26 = 16.7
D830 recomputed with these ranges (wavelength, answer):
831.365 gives 17.02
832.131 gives 16.31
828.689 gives 16.38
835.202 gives 16.8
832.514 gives 16.79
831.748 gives 18.12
